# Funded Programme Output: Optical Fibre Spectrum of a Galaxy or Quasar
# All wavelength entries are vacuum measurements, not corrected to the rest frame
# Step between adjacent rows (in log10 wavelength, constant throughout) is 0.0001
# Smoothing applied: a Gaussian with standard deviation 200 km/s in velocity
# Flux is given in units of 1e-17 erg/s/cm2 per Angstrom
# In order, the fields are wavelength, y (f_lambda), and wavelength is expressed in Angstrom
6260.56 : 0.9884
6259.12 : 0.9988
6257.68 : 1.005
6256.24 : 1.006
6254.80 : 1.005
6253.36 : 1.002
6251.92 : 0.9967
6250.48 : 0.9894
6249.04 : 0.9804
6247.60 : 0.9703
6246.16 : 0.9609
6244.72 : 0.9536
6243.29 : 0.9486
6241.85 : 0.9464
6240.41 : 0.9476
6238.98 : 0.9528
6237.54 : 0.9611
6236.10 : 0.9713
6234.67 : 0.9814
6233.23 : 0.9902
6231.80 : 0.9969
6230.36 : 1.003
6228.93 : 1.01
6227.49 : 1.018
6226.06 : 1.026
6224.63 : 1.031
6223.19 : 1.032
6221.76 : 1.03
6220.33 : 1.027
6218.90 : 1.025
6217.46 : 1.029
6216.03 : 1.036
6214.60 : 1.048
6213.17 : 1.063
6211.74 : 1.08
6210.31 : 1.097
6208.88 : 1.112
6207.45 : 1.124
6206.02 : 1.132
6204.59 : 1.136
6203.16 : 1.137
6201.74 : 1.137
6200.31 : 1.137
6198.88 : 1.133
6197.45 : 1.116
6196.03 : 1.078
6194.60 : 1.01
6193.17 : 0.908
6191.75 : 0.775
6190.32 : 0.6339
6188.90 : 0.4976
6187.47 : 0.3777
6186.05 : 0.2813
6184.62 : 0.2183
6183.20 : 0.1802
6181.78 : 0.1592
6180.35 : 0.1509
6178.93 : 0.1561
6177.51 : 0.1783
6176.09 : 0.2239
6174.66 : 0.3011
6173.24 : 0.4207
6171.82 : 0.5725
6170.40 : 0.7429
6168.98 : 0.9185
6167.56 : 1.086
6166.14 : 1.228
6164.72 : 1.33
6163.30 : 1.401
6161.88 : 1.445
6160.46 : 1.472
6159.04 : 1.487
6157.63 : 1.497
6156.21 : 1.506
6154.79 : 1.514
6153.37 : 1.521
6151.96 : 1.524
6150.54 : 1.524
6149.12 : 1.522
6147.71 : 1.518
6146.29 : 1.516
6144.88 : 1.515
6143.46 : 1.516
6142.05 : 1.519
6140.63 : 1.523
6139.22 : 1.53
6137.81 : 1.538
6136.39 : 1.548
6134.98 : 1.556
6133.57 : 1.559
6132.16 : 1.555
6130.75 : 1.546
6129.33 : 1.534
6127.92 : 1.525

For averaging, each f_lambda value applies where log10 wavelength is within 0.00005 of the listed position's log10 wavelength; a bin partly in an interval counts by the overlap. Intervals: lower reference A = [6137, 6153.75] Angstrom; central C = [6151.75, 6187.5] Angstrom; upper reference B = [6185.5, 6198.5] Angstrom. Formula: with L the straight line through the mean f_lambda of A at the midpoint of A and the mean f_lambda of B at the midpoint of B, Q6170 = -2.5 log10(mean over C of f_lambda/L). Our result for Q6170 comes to 0.40 mag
